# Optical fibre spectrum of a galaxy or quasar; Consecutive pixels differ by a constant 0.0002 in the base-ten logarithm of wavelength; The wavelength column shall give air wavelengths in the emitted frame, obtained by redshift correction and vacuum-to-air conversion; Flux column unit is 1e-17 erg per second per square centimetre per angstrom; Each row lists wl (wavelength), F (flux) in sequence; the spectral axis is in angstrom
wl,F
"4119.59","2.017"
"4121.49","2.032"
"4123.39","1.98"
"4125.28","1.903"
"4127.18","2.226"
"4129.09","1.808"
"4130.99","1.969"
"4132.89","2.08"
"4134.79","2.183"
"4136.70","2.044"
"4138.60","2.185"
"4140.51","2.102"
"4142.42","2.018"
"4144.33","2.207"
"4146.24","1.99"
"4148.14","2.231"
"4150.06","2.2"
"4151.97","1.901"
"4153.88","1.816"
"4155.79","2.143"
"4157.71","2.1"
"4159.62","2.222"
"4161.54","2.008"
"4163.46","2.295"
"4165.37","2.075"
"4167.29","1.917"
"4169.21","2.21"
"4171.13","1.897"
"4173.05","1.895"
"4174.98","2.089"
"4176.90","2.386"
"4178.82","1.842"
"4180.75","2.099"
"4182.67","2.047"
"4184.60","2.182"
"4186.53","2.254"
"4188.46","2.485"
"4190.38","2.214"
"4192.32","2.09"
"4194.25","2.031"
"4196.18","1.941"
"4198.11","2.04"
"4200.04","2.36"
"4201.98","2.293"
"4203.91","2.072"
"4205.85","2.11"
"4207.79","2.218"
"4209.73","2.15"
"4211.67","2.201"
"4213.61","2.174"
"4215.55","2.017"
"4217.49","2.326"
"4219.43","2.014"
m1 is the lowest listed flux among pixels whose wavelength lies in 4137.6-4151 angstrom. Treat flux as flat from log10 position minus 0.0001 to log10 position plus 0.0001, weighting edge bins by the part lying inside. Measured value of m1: 1.99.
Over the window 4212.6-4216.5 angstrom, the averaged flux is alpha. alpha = 2.1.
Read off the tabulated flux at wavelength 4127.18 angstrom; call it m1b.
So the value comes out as 2.226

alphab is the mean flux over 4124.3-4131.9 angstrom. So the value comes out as 1.98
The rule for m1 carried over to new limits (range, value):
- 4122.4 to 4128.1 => 1.903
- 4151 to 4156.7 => 1.816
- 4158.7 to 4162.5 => 2.008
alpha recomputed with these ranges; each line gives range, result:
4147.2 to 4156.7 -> 2.06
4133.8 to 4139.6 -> 2.14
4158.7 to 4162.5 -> 2.11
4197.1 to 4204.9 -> 2.19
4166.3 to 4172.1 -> 2.01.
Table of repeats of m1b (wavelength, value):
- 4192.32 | 2.09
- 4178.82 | 1.842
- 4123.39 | 1.98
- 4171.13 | 1.897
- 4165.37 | 2.075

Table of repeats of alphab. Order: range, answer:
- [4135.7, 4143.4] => 2.09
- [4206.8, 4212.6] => 2.19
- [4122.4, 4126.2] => 1.95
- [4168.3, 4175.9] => 2.02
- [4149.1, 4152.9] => 2.05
